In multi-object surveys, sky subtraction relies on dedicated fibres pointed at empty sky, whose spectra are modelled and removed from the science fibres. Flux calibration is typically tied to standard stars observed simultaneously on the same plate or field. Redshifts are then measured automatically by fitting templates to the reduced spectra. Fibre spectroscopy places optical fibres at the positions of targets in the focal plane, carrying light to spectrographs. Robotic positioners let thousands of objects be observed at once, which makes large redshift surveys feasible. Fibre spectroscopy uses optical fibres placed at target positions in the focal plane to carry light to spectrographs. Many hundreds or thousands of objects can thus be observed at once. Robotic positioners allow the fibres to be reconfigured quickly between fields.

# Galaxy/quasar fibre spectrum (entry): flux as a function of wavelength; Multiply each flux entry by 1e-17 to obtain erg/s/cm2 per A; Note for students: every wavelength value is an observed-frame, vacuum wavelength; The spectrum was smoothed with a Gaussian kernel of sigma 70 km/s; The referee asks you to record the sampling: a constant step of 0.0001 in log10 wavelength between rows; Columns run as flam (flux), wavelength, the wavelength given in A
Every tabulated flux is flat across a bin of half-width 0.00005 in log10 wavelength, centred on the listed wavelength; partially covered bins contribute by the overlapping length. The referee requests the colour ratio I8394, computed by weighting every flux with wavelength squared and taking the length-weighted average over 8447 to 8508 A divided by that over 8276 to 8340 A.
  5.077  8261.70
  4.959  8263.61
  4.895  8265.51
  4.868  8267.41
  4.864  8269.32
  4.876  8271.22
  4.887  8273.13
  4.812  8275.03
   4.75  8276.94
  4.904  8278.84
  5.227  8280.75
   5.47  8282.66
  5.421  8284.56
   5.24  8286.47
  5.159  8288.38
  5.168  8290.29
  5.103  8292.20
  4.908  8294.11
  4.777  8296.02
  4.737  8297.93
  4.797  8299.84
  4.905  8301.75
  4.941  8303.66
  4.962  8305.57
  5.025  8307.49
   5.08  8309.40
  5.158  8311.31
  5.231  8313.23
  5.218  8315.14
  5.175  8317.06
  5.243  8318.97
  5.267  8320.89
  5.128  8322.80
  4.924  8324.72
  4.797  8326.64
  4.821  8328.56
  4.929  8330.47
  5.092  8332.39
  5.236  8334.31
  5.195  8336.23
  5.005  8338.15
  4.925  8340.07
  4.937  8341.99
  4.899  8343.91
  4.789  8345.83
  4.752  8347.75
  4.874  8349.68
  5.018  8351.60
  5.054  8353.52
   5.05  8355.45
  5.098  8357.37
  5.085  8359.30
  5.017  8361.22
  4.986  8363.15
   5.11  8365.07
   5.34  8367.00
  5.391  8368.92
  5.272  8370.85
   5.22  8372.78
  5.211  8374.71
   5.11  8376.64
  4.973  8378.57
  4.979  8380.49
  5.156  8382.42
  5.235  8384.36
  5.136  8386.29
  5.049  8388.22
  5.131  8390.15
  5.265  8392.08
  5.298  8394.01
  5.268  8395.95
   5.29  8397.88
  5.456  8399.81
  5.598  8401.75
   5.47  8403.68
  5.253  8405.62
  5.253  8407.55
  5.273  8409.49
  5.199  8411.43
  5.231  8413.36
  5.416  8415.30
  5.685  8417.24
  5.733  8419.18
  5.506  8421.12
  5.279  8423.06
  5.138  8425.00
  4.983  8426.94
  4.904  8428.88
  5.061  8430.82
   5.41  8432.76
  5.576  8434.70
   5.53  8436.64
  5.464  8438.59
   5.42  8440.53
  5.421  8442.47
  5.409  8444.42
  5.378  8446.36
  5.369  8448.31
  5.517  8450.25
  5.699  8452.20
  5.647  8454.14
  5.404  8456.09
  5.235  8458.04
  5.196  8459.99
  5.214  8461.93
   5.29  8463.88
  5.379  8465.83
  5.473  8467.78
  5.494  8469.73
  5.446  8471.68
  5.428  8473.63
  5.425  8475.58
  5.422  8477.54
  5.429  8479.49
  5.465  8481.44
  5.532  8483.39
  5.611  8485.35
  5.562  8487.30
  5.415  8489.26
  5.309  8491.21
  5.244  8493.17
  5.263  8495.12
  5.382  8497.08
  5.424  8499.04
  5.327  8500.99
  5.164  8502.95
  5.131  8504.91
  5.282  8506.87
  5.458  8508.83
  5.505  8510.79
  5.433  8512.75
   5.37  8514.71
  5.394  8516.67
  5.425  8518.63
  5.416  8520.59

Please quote 1.1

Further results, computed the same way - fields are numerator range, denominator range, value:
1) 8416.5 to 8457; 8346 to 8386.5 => 1.08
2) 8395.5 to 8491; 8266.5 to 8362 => 1.11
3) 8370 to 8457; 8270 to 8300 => 1.09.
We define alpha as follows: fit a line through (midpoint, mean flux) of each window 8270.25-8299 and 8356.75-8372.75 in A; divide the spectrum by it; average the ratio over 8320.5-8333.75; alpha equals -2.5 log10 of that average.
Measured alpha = 0.02 mag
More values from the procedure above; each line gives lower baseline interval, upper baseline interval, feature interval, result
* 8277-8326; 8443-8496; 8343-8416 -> 0.02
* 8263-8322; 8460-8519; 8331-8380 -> 0.02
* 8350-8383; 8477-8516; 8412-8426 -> -0.04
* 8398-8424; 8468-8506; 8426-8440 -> 0.02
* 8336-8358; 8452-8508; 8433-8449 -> -0.04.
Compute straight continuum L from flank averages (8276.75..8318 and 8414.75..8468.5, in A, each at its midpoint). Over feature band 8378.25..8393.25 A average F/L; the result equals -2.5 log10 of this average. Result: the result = 0.03 mag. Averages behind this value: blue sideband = 5.07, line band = 5.13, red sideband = 5.38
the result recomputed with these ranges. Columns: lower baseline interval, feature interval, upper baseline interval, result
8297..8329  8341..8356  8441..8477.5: 0.044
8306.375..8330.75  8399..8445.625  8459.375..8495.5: -0.014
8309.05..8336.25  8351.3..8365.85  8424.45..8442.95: 0.023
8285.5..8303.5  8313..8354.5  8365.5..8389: 0.010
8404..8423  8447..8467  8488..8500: -0.006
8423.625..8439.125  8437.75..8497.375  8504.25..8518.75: -0.022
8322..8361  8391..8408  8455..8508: -0.044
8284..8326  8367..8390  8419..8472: 0.013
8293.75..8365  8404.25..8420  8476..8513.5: -0.037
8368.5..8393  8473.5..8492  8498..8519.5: -0.030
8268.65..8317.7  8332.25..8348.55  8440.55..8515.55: 0.031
